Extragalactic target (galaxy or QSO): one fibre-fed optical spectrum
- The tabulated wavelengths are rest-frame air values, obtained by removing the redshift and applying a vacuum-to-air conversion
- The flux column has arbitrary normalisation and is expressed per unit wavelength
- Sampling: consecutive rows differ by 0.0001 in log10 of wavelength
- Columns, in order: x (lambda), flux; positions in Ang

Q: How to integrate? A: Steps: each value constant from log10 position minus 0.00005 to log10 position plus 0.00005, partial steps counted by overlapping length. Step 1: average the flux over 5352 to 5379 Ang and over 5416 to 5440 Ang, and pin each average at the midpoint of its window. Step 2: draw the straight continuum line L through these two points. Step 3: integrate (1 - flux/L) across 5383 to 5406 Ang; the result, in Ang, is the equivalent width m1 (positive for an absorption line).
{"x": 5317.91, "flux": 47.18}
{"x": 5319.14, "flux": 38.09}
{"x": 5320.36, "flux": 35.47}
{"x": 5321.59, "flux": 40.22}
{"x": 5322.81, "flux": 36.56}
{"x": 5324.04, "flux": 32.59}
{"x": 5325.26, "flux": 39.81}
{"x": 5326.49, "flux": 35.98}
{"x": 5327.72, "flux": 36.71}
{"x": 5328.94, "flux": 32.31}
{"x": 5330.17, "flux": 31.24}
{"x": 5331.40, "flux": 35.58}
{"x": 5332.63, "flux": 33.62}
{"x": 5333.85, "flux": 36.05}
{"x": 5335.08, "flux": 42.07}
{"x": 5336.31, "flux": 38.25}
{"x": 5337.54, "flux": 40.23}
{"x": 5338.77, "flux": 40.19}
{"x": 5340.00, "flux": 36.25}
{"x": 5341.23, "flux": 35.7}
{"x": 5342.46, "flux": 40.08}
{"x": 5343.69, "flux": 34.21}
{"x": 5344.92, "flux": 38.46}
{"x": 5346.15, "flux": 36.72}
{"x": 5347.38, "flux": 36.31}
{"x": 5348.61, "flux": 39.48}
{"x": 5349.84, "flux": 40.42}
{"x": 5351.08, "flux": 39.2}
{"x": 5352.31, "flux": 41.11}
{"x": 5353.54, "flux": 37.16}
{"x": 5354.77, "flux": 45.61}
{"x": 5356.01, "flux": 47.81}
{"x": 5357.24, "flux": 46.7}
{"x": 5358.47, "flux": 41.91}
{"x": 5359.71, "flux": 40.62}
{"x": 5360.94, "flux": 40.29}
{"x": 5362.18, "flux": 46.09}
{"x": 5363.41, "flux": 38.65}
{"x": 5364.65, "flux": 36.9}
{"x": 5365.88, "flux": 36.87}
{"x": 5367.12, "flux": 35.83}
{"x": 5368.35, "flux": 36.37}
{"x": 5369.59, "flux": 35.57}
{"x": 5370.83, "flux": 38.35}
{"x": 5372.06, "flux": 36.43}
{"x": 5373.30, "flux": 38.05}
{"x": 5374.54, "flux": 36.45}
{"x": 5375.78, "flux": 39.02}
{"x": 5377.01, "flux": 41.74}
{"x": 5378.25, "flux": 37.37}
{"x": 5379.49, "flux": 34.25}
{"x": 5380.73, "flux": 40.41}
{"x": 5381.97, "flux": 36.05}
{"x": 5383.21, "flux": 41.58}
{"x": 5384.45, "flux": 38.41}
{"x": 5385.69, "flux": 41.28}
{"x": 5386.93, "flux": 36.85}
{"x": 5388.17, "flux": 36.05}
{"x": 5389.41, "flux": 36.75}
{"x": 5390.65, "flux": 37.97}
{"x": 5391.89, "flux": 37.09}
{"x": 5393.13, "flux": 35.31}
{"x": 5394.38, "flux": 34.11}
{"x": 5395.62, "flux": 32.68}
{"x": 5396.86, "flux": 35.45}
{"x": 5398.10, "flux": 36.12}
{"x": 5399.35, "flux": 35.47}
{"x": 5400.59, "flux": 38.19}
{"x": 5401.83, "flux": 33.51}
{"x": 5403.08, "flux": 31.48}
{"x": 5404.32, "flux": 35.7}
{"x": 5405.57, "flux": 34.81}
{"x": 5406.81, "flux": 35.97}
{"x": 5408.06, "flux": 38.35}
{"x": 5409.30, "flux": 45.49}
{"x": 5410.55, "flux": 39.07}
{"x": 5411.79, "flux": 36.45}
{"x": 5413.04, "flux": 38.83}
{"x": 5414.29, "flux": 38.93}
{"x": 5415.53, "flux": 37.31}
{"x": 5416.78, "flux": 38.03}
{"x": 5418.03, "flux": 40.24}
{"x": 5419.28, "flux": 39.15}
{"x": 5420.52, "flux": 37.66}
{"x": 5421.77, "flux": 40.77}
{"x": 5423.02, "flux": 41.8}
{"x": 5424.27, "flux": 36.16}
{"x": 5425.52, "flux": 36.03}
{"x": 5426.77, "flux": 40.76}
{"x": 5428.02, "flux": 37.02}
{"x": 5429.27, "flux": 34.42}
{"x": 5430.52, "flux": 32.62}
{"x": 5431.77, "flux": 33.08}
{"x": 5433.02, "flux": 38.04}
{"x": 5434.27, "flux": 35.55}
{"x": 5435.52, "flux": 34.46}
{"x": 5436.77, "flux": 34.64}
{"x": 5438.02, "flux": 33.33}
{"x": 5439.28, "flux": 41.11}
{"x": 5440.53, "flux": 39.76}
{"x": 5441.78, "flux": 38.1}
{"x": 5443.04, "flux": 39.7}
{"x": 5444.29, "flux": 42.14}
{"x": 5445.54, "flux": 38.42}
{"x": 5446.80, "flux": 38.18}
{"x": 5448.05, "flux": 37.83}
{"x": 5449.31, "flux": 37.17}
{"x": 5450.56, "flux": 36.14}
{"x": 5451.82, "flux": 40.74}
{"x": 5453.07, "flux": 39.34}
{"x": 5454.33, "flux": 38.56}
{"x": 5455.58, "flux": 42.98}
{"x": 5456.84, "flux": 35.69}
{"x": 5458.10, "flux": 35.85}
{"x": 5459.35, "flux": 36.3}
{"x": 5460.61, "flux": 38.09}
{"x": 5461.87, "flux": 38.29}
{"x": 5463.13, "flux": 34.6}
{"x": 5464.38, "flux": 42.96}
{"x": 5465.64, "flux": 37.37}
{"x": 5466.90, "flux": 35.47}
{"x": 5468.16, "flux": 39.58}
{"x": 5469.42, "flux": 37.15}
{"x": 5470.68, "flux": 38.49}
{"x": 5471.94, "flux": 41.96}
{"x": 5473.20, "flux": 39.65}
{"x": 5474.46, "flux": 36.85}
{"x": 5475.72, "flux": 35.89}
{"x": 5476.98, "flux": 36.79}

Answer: 1.4 Ang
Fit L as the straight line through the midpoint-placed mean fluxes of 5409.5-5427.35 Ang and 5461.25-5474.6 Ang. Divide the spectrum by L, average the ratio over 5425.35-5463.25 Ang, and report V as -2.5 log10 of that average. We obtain 0.03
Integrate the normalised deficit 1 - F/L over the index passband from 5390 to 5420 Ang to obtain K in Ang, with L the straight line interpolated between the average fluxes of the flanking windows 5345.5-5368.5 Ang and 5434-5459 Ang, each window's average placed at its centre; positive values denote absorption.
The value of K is 1.65 Ang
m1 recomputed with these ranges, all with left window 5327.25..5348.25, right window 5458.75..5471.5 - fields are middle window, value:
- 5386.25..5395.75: 0.3 Ang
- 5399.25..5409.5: 0.3 Ang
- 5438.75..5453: -0.5 Ang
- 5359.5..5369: -0.5 Ang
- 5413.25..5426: -0.4 Ang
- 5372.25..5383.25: -0.3 Ang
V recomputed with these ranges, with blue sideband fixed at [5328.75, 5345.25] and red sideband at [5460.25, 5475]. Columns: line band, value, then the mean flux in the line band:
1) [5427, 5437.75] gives 0.08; 35.2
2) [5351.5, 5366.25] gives -0.13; 41.7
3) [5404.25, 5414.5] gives -0.02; 38.3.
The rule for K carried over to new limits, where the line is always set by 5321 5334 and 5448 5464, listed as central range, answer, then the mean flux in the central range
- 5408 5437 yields -0.36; 37.7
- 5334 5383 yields -4.03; 39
